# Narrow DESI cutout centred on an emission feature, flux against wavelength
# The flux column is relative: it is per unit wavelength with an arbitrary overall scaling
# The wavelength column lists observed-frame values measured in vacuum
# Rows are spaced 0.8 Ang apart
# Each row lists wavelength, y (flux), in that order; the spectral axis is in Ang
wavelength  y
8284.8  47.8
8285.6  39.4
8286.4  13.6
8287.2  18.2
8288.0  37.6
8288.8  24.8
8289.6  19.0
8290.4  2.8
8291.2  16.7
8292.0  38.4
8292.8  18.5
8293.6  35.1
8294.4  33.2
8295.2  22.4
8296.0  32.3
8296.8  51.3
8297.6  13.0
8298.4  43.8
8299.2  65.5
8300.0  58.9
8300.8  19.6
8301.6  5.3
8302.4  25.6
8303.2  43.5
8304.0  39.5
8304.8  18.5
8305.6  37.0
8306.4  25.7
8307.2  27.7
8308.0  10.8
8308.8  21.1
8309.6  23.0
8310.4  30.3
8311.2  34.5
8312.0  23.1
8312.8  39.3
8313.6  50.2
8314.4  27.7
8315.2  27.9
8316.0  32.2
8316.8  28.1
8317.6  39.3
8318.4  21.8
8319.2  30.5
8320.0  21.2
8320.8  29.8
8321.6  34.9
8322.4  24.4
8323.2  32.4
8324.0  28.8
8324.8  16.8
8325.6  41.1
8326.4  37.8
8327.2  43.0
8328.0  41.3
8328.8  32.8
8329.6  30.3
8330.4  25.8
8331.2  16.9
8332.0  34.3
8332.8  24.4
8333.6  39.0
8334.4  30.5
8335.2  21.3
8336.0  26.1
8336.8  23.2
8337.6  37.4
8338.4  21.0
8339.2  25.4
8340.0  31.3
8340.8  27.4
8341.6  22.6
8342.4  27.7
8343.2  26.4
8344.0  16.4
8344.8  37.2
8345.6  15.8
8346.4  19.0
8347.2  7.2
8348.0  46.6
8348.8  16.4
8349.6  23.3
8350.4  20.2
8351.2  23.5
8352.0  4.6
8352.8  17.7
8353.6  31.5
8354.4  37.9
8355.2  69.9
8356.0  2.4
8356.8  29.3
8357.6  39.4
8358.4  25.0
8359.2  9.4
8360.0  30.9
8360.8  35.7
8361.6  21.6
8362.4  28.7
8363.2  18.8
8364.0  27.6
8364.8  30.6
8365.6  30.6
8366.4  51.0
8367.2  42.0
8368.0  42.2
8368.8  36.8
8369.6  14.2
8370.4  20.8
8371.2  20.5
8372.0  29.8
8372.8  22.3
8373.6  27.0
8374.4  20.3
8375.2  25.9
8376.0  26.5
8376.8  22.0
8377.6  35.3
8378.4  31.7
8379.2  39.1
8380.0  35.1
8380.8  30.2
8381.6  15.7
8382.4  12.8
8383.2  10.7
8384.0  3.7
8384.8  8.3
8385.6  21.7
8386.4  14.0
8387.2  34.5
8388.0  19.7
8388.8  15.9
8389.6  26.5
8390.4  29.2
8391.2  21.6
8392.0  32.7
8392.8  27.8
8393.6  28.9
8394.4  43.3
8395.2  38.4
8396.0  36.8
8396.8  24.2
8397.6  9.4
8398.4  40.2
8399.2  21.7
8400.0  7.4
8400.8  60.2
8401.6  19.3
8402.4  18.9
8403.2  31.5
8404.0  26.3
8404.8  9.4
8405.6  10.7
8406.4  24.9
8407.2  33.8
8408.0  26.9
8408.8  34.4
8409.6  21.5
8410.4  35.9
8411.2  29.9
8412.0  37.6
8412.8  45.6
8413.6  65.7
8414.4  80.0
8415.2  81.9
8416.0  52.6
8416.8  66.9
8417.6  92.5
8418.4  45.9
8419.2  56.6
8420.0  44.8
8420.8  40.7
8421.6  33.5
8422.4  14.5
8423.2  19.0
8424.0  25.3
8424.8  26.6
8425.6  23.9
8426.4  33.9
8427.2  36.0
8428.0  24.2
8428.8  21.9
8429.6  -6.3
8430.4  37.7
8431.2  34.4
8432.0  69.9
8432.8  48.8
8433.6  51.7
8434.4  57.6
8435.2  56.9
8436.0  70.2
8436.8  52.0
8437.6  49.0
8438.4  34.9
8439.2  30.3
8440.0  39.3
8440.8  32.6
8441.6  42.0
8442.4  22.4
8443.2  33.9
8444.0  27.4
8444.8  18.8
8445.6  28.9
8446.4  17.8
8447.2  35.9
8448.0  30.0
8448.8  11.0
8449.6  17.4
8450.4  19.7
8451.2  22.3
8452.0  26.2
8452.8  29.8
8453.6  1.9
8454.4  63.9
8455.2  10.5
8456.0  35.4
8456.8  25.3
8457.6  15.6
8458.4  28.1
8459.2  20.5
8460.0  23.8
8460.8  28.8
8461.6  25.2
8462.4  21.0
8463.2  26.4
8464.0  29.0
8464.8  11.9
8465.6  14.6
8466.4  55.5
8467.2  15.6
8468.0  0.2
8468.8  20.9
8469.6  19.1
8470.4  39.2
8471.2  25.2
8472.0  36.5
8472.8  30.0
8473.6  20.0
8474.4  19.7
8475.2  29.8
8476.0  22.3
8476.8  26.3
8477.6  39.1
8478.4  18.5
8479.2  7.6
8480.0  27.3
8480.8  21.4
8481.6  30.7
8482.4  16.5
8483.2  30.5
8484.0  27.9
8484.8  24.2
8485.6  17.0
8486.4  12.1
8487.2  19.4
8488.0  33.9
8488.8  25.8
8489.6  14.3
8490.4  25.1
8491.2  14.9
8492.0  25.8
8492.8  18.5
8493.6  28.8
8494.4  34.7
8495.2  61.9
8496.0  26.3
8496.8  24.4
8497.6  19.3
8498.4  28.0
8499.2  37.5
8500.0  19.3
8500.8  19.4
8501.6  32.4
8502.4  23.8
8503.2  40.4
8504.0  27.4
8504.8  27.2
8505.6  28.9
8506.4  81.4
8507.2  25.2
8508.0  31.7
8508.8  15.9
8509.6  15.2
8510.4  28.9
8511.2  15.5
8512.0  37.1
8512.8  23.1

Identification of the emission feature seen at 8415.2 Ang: [S II]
